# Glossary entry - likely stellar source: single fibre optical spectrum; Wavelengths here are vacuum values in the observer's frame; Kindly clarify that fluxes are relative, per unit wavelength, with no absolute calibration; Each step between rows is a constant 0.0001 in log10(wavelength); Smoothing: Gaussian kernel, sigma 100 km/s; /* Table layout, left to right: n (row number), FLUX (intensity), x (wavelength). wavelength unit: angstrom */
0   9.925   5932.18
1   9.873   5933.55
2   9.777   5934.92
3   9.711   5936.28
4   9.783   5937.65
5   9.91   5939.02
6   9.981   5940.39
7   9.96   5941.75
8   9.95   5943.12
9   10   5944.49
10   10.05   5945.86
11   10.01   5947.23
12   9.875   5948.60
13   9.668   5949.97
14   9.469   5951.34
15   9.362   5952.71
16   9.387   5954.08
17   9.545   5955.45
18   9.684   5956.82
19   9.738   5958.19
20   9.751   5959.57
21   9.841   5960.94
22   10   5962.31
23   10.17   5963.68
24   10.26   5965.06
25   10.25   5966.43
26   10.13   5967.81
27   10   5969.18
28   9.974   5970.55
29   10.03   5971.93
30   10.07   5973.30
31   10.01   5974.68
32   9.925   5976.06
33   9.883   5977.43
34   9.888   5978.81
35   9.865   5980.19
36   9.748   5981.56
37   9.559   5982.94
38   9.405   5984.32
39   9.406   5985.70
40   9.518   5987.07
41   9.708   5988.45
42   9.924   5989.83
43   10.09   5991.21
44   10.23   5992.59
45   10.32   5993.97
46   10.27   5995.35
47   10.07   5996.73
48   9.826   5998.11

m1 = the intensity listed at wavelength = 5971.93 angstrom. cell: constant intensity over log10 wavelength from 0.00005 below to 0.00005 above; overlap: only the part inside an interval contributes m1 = 10.03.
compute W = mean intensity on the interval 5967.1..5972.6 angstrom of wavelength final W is 10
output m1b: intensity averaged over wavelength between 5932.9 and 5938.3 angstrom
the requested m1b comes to 9.79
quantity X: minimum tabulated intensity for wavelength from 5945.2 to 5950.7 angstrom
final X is 9.668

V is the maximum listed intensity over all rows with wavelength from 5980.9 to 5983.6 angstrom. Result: 9.748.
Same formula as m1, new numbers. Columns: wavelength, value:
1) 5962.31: 10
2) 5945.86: 10.05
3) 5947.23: 10.01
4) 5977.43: 9.883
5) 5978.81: 9.888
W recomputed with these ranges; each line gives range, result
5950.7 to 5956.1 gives 9.44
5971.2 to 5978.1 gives 9.98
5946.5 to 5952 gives 9.76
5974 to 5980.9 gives 9.92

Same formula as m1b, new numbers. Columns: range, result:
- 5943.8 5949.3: 9.98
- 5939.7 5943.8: 9.97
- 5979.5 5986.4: 9.61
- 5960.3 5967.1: 10.1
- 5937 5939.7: 9.84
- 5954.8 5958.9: 9.65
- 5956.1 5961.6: 9.75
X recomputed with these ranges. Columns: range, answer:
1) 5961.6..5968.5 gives 10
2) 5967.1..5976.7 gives 9.925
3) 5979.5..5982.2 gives 9.748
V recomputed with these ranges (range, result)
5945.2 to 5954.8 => 10.05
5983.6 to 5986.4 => 9.406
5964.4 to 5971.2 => 10.26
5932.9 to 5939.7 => 9.91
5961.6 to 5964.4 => 10.17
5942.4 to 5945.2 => 10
